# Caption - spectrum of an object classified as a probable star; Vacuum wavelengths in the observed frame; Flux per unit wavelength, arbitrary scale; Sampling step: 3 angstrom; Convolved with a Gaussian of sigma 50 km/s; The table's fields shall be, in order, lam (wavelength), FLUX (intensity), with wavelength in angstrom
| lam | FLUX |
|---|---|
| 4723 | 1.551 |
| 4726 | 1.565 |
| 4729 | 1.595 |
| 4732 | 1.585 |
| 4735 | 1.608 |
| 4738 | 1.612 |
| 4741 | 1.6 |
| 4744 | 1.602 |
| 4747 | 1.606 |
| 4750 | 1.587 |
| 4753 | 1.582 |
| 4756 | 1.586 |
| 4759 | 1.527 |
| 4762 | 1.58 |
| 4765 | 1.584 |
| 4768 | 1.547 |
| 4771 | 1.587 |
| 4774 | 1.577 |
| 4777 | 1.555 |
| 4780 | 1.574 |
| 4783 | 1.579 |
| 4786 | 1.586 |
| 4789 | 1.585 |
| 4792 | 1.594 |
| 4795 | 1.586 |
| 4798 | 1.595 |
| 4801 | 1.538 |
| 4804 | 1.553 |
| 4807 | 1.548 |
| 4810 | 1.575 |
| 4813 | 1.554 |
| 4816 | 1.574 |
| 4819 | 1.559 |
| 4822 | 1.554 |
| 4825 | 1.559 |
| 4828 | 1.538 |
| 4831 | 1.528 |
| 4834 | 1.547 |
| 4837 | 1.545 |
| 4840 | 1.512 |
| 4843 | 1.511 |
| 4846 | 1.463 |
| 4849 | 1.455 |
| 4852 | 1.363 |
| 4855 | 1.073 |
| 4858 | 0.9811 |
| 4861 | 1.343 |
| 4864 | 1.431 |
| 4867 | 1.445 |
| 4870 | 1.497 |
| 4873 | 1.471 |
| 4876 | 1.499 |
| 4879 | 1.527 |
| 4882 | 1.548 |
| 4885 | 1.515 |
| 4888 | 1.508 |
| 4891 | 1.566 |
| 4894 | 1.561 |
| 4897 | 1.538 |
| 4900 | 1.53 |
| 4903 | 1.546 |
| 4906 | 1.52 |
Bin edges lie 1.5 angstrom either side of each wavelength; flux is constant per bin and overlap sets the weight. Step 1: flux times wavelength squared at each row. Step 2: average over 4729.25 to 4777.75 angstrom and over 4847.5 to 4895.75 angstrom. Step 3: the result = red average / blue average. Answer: 0.95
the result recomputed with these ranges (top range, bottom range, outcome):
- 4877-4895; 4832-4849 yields 1.04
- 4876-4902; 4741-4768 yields 1.03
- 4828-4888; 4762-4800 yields 0.94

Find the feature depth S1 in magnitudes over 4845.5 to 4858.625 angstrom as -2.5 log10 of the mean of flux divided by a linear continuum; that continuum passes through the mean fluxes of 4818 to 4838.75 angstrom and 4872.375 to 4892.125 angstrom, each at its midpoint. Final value 0.20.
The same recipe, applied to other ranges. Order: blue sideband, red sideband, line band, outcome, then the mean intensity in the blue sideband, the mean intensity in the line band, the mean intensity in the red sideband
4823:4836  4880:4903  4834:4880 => 0.10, 1.54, 1.41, 1.54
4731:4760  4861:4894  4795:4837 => -0.01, 1.59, 1.56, 1.5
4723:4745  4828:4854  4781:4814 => -0.03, 1.59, 1.57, 1.49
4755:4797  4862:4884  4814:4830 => -0.02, 1.57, 1.56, 1.49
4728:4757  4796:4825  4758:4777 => 0.01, 1.6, 1.57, 1.56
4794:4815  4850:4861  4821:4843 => -0.14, 1.56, 1.54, 1.18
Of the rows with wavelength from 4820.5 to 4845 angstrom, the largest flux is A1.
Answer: 1.559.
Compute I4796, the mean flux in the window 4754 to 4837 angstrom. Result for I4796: 1.57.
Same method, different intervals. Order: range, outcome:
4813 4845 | 1.54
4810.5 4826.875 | 1.56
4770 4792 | 1.58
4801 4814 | 1.56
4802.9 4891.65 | 1.48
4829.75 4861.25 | 1.39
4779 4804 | 1.58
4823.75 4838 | 1.54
